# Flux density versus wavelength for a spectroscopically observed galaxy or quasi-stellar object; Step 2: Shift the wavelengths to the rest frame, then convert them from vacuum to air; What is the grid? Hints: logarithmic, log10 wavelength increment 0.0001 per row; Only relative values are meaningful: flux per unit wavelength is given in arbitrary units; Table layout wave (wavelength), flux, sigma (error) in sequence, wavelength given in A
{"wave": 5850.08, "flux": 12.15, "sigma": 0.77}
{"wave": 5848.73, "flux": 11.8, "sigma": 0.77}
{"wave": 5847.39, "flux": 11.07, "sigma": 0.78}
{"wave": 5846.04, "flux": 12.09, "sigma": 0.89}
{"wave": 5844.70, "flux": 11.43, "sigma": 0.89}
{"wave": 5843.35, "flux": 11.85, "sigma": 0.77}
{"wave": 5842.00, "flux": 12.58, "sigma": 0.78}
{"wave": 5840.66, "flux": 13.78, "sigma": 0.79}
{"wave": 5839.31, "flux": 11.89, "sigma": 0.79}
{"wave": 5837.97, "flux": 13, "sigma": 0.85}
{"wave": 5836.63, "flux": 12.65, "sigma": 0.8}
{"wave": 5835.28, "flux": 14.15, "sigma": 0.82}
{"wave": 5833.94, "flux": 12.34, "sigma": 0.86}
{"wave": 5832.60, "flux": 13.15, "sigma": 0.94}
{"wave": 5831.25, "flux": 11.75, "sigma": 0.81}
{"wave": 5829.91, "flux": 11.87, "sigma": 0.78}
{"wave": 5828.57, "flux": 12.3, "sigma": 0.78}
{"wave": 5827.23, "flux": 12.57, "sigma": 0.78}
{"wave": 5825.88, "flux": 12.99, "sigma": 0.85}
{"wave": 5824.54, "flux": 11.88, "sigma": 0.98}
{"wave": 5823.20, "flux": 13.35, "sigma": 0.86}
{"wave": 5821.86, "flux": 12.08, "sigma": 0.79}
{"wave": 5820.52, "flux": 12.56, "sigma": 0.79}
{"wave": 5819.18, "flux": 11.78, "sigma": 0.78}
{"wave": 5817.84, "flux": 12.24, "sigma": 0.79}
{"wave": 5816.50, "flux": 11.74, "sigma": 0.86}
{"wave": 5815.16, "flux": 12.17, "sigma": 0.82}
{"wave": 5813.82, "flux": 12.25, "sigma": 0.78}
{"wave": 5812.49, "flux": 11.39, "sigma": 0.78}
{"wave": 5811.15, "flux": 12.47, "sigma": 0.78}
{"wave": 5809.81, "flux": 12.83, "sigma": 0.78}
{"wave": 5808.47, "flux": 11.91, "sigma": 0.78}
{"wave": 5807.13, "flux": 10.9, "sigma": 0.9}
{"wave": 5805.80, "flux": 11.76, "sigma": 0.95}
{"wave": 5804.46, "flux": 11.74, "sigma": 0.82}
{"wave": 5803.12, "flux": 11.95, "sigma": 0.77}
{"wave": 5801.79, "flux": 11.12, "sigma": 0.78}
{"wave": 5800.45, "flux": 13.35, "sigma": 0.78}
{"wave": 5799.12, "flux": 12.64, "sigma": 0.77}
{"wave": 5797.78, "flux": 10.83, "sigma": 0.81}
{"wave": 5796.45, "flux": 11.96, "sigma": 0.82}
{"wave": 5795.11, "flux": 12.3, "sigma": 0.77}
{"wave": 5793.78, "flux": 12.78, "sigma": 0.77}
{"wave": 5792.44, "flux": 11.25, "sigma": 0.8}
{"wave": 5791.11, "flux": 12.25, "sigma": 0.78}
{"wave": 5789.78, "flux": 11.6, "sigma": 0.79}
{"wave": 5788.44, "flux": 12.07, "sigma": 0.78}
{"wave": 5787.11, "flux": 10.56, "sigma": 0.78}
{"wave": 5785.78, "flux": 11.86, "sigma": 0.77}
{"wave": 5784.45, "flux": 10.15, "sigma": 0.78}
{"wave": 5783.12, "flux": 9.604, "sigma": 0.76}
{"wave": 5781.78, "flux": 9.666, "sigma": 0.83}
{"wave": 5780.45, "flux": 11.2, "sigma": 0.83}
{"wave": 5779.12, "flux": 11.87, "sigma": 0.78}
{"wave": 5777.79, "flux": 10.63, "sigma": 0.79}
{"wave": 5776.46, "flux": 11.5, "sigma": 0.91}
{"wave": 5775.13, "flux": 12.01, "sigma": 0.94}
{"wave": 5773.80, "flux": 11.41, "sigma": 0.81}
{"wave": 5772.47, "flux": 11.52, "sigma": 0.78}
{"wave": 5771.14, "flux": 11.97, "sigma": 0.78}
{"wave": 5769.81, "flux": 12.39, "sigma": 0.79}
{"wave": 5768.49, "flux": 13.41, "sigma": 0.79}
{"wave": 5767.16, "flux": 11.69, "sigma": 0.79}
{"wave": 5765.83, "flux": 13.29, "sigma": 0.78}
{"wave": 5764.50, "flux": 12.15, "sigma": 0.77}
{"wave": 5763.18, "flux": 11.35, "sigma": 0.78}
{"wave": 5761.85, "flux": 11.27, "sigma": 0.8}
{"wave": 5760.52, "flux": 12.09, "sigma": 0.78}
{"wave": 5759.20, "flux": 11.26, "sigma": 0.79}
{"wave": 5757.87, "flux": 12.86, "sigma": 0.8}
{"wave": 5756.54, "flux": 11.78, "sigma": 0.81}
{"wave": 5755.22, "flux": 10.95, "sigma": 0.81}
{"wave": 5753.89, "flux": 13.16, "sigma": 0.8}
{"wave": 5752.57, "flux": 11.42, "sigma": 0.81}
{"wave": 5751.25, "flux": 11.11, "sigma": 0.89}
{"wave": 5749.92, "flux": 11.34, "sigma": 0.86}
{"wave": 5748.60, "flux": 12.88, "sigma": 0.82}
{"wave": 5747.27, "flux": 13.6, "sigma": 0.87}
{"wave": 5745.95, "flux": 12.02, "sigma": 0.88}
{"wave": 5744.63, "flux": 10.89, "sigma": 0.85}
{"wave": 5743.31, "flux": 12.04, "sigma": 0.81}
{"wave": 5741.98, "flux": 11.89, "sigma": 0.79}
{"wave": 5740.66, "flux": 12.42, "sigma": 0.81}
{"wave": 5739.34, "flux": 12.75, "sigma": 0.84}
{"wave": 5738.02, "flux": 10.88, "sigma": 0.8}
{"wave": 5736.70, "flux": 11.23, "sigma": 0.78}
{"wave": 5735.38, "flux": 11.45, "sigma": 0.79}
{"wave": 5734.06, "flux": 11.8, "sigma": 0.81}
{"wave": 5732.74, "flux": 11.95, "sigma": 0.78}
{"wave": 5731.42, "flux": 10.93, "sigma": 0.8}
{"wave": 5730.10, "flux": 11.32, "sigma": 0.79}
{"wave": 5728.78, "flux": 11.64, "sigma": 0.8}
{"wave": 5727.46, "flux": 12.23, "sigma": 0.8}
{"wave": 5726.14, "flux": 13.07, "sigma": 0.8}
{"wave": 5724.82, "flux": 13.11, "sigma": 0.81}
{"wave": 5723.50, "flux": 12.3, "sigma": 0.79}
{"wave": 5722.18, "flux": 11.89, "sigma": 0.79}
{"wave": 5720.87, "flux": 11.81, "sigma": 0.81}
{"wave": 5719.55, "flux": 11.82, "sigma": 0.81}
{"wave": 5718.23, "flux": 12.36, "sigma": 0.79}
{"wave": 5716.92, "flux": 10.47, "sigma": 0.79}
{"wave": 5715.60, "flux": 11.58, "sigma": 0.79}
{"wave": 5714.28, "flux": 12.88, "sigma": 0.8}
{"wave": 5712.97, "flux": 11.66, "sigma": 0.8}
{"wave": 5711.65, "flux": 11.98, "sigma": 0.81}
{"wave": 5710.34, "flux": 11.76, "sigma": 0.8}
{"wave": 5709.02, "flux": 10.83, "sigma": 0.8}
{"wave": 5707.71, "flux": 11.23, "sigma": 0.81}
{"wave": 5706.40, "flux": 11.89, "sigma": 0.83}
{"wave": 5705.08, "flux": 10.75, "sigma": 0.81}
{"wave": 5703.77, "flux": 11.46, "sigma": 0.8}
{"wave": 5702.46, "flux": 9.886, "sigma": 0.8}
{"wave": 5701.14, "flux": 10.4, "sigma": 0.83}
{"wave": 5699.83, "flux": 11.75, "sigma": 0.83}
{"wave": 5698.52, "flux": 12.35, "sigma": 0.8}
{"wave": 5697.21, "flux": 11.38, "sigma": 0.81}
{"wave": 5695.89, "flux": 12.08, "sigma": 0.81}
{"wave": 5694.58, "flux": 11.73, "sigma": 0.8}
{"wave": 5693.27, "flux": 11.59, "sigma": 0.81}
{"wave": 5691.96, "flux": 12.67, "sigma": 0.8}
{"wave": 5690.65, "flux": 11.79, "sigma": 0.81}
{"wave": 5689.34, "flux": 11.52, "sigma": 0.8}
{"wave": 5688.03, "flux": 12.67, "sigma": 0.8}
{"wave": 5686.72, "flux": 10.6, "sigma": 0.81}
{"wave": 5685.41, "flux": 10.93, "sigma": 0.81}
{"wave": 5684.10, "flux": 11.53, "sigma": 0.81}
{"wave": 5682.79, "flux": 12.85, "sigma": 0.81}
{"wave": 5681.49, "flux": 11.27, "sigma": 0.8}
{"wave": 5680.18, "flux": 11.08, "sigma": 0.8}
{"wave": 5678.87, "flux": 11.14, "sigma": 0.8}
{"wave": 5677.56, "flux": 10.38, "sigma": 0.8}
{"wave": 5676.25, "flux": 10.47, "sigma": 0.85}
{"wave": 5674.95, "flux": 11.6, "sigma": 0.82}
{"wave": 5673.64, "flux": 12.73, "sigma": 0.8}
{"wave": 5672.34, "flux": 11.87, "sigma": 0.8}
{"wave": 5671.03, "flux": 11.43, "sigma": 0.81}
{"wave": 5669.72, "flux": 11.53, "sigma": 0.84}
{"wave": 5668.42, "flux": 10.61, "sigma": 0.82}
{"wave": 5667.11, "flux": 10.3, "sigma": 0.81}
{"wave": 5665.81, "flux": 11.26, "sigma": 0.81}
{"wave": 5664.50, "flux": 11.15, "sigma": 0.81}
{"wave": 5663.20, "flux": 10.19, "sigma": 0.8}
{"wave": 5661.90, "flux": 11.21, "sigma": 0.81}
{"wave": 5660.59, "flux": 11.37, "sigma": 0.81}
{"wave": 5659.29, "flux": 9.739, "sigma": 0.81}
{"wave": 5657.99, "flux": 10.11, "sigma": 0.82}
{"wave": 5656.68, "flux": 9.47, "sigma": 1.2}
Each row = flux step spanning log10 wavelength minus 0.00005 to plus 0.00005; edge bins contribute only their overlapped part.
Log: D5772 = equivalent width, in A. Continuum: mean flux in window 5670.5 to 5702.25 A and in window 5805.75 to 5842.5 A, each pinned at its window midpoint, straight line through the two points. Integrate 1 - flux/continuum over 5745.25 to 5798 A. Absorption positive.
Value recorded 1.4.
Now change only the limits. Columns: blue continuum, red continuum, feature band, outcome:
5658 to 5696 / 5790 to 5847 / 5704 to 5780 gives -0.7 A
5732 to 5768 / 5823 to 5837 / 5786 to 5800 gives 0.5 A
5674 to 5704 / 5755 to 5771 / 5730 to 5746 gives 0.3 A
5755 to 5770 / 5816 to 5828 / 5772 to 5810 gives 2.1 A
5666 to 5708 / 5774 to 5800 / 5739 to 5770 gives -1.8 A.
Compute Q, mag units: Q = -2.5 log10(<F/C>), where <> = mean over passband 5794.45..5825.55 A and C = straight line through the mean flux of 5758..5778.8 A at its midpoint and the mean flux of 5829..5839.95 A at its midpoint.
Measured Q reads 0.02 mag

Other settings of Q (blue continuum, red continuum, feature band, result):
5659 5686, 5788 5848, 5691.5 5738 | -0.02 mag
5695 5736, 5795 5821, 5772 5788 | 0.08 mag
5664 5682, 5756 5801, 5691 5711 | -0.01 mag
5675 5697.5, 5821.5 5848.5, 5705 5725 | -0.01 mag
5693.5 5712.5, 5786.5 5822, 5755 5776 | -0.02 mag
